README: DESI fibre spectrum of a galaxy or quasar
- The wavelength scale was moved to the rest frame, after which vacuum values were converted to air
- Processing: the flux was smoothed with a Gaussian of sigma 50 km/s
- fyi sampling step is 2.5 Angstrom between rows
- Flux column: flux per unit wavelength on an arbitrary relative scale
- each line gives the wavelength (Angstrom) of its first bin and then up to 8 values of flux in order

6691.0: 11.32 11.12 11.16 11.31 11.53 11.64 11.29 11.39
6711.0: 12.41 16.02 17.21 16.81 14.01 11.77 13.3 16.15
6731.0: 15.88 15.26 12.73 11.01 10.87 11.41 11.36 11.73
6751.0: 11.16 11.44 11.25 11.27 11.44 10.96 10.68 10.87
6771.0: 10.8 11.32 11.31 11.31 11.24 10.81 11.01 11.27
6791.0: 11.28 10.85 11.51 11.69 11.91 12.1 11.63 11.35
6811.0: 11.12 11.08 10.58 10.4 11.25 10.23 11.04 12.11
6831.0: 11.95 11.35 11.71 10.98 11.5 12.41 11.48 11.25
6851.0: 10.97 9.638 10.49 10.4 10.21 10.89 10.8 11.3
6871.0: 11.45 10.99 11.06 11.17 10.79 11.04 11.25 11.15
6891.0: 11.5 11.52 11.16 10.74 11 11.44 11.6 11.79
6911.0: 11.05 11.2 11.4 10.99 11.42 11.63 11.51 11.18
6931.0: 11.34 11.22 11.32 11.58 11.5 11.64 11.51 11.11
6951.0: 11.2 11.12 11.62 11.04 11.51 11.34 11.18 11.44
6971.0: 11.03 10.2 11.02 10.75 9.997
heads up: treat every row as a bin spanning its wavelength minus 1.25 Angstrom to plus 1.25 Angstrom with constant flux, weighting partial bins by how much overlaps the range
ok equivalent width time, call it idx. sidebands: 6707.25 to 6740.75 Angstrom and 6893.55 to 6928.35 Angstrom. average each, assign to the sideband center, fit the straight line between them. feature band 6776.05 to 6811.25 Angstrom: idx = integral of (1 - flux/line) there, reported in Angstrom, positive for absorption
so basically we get 4.48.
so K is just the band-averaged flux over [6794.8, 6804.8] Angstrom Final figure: 11.8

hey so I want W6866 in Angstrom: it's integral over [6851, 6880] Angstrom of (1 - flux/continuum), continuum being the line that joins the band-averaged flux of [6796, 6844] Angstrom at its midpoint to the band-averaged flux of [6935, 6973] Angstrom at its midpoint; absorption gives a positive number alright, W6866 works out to 1.5 Angstrom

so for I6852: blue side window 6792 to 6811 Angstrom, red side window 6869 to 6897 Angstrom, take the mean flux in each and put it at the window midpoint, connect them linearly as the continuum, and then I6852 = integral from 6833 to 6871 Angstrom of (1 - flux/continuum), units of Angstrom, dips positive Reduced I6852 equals 0.99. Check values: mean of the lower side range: 11.5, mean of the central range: 11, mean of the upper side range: 11.2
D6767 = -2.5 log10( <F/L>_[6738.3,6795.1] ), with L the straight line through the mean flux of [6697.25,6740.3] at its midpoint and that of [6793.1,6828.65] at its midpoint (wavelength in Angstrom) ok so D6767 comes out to 0.106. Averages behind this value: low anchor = 13.5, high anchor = 11.2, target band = 11.2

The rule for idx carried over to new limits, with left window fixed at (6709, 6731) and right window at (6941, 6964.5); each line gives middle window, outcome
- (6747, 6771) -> 4.98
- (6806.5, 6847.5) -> 5.76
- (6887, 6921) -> 2.16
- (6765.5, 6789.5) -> 4.81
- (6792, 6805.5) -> 1.93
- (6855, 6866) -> 1.85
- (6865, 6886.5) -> 2.34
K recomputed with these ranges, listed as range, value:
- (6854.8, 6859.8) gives 10.4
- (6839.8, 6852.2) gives 11.5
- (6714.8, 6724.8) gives 14.9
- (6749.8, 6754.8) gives 11.3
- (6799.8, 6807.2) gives 11.9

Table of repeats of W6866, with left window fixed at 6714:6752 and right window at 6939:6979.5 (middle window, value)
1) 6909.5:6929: 0.5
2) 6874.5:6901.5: 1.8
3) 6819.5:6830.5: 1.2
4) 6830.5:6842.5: 0.9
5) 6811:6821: 1.4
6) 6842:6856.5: 1.4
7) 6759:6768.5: 1.5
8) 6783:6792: 1.3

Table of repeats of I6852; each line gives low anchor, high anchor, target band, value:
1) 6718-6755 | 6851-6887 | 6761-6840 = 4.41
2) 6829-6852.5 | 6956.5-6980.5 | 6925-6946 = -0.48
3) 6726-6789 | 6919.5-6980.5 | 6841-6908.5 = 2.26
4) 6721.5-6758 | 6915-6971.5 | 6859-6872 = 1.00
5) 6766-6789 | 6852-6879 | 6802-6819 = -0.42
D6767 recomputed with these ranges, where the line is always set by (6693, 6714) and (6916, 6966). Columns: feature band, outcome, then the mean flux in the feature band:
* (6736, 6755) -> 0.038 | 11.4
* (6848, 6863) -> 0.105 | 10.5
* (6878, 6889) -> 0.039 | 11.1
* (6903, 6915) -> 0.001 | 11.4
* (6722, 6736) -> -0.208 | 14.3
